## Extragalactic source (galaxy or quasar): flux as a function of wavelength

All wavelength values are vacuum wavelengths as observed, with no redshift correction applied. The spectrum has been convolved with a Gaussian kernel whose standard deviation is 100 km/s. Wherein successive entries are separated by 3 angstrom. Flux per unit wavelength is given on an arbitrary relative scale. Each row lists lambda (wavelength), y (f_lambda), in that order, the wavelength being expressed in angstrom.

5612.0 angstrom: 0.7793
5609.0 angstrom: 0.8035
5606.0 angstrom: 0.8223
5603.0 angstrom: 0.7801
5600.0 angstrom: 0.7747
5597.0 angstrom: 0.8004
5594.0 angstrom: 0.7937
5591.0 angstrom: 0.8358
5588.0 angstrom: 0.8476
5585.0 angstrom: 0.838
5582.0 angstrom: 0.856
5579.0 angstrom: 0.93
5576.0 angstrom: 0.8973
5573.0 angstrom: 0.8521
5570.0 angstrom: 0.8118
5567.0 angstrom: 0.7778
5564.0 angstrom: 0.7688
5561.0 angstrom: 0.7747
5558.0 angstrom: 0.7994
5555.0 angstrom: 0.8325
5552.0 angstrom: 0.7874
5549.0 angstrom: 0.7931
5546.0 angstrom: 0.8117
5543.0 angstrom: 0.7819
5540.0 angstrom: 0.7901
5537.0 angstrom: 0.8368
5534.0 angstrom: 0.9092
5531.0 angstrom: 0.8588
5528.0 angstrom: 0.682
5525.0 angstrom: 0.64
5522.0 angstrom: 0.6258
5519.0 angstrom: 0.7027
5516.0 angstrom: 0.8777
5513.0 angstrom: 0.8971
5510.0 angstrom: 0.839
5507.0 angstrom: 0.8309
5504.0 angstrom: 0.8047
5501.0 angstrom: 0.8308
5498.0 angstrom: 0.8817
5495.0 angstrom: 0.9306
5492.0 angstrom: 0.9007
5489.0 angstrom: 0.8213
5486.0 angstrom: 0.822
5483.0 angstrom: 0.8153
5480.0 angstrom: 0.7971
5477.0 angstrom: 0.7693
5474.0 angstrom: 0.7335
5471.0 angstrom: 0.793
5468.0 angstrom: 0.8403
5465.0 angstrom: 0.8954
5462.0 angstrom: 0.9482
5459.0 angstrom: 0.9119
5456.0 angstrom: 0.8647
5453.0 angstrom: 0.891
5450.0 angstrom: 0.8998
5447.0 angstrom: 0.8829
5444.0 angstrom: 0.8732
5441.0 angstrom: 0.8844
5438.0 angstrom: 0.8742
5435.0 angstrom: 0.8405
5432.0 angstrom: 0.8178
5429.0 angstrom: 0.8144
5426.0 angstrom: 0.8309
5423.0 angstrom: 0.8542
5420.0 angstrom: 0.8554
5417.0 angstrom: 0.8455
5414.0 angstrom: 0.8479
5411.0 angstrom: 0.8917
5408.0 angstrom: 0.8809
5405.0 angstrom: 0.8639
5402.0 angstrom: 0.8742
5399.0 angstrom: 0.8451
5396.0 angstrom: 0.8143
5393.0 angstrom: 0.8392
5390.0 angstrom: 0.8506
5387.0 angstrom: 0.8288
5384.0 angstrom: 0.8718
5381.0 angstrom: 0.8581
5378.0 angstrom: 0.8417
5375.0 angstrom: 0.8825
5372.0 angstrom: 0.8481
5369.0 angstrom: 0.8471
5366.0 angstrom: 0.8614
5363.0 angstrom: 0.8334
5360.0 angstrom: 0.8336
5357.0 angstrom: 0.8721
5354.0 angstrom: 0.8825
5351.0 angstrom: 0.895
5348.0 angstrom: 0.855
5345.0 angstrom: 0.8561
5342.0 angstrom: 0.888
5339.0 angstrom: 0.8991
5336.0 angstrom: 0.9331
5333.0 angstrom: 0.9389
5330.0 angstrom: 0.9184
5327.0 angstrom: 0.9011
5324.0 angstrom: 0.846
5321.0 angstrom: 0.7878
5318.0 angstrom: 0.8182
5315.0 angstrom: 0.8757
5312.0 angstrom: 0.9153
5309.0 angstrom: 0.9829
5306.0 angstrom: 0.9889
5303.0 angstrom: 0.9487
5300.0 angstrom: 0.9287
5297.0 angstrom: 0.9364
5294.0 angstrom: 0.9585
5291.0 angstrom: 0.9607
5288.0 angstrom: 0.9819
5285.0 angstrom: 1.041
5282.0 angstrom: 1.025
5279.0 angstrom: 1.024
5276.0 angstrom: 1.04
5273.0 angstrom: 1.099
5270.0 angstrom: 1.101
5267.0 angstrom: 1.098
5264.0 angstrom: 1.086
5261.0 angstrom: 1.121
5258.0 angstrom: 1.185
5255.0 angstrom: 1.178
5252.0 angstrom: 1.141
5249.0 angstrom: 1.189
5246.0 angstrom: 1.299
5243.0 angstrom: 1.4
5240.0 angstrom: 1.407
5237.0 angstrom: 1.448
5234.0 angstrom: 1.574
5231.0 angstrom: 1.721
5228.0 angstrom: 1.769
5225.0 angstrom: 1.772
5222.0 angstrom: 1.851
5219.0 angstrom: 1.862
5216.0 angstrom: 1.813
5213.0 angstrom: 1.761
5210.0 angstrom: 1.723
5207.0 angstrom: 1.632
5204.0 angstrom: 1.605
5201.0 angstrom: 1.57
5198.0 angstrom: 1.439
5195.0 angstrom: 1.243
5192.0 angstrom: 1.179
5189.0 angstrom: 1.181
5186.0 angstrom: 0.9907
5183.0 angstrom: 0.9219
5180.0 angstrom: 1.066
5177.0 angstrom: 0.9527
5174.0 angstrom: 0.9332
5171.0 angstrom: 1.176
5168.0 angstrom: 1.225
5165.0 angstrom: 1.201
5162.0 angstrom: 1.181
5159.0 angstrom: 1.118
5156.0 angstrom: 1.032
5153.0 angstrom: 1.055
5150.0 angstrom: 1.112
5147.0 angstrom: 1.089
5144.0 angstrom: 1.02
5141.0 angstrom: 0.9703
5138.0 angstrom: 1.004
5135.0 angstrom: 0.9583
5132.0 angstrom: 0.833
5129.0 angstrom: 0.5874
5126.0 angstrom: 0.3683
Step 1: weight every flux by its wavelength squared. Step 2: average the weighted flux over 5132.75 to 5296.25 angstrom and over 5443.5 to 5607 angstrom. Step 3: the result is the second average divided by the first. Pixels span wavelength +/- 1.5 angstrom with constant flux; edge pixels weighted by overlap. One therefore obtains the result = 0.74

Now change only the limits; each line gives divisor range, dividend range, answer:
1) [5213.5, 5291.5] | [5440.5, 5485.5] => 0.70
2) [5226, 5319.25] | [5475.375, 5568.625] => 0.78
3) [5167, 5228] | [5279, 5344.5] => 0.69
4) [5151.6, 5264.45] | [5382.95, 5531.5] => 0.68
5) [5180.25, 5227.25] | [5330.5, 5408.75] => 0.62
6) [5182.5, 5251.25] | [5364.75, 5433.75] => 0.61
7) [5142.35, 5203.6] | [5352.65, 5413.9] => 0.81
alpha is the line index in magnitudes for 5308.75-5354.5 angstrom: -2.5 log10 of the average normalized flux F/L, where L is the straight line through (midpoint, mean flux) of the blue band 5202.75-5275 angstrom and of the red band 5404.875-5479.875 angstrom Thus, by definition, 0.31 mag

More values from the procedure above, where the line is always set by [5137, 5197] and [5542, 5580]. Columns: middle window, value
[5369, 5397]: 0.11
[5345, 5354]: 0.10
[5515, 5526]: 0.19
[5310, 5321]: 0.14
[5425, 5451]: 0.05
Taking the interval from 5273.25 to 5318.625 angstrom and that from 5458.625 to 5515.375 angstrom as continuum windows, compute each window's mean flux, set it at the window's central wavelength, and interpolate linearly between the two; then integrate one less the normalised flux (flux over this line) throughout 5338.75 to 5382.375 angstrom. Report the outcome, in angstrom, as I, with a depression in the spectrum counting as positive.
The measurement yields 3.01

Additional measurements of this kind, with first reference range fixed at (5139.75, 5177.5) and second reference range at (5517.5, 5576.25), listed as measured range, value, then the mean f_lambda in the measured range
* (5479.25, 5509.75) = -0.72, 0.844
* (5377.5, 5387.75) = 0.67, 0.852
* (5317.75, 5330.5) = 1.39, 0.853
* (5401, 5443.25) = 1.23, 0.856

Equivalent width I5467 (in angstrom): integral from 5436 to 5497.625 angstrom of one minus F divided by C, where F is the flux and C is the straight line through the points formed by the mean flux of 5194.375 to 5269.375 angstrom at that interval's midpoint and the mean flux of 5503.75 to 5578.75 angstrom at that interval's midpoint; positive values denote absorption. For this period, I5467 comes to 6.7 angstrom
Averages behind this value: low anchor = 1.47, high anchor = 0.801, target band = 0.858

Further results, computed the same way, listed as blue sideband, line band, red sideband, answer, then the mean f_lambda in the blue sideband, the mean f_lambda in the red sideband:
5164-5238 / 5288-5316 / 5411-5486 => 5.72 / 1.43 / 0.85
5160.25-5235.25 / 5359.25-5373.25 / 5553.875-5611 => 3.74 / 1.41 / 0.82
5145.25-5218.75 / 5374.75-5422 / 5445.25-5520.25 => 5.40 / 1.27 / 0.848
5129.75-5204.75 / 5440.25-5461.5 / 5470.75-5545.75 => -0.78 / 1.11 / 0.807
